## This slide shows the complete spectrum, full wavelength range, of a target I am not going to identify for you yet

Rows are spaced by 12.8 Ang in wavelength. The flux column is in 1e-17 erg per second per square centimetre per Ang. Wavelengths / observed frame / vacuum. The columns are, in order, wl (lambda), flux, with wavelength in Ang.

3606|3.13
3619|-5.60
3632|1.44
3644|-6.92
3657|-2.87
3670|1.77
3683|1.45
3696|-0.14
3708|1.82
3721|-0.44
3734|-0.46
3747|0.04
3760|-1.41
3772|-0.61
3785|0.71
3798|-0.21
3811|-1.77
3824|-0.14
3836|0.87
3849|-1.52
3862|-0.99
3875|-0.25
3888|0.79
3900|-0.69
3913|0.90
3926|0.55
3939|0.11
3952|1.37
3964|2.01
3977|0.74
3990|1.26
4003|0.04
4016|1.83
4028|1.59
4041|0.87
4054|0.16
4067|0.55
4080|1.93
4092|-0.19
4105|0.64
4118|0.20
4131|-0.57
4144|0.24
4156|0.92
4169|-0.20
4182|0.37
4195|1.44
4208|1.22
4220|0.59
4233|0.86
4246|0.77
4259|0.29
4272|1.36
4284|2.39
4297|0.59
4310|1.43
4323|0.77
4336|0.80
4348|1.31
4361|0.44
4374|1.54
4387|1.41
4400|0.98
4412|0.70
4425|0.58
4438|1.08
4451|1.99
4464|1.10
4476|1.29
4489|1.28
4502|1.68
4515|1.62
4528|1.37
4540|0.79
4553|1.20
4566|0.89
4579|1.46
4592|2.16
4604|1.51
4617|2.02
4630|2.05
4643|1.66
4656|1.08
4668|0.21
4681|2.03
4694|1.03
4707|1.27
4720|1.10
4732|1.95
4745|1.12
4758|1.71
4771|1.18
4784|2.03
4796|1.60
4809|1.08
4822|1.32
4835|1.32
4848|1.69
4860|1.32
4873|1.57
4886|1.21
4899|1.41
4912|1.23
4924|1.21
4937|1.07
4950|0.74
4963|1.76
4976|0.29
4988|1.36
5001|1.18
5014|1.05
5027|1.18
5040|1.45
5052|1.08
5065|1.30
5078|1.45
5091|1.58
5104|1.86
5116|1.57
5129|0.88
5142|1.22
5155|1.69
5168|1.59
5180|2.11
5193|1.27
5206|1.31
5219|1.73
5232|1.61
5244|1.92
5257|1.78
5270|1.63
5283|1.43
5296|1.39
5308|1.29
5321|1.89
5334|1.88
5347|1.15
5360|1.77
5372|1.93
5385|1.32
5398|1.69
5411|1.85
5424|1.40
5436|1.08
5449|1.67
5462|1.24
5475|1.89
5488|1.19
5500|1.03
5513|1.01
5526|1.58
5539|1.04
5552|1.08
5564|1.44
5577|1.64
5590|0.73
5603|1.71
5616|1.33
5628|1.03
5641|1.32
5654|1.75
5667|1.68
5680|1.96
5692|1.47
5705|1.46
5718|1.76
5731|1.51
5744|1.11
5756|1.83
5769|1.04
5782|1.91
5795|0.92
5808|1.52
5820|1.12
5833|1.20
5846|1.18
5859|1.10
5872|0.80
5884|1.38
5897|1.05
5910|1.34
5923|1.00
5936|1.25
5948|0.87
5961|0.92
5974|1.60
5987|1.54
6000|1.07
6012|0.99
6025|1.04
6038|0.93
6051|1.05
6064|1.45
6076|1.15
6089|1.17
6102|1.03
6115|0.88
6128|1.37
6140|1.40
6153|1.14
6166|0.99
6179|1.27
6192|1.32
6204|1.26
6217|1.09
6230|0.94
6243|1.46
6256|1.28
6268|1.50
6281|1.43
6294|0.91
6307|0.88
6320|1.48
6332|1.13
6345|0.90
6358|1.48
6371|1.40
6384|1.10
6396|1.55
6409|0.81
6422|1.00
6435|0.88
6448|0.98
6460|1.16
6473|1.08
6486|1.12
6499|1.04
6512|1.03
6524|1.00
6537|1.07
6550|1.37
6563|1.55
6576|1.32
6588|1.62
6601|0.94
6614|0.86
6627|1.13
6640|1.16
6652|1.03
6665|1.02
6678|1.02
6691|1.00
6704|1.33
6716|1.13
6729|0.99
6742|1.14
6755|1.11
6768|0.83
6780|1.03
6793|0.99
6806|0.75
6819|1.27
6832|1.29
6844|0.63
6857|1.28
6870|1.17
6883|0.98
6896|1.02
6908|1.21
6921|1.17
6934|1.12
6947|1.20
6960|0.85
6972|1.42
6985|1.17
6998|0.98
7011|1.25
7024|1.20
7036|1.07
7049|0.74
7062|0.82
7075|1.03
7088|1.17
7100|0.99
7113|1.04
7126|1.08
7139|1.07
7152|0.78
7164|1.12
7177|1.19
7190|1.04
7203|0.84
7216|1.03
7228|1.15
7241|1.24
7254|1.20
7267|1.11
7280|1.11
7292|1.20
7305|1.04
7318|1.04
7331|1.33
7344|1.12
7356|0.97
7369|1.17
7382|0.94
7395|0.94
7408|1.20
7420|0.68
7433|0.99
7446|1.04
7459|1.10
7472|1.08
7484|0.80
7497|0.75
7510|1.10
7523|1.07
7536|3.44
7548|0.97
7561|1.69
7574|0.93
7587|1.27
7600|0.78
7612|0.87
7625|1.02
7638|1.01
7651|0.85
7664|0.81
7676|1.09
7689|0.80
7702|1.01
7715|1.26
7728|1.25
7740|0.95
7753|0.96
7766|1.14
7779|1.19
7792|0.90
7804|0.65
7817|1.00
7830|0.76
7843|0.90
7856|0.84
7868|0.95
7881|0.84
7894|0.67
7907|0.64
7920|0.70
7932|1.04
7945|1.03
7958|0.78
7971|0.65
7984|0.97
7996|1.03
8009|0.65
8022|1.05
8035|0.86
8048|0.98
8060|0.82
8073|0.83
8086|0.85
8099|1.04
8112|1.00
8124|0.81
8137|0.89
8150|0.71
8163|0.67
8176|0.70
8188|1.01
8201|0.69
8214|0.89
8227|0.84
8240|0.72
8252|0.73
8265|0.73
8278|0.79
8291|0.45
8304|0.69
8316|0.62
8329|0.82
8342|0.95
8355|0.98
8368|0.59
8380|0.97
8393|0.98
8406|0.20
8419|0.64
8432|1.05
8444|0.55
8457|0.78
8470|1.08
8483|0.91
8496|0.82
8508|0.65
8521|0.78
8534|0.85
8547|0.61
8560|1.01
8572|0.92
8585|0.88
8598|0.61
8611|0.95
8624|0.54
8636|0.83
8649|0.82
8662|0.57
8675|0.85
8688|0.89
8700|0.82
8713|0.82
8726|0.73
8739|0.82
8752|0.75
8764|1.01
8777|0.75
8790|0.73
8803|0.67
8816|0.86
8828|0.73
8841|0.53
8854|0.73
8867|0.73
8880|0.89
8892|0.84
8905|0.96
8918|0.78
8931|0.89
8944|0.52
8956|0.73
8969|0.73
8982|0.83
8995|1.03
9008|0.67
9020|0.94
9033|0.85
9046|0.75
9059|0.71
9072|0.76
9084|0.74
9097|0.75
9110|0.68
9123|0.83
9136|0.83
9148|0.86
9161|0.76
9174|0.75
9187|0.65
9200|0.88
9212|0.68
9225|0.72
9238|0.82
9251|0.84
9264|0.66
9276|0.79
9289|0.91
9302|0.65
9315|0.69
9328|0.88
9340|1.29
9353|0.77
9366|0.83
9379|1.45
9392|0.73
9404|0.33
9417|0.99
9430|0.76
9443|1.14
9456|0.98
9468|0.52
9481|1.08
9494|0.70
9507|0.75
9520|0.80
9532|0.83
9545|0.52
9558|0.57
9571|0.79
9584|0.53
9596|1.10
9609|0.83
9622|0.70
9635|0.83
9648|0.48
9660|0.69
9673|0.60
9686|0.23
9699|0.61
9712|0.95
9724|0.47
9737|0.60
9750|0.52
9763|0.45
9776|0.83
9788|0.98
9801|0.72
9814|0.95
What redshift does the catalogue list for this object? 0.148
